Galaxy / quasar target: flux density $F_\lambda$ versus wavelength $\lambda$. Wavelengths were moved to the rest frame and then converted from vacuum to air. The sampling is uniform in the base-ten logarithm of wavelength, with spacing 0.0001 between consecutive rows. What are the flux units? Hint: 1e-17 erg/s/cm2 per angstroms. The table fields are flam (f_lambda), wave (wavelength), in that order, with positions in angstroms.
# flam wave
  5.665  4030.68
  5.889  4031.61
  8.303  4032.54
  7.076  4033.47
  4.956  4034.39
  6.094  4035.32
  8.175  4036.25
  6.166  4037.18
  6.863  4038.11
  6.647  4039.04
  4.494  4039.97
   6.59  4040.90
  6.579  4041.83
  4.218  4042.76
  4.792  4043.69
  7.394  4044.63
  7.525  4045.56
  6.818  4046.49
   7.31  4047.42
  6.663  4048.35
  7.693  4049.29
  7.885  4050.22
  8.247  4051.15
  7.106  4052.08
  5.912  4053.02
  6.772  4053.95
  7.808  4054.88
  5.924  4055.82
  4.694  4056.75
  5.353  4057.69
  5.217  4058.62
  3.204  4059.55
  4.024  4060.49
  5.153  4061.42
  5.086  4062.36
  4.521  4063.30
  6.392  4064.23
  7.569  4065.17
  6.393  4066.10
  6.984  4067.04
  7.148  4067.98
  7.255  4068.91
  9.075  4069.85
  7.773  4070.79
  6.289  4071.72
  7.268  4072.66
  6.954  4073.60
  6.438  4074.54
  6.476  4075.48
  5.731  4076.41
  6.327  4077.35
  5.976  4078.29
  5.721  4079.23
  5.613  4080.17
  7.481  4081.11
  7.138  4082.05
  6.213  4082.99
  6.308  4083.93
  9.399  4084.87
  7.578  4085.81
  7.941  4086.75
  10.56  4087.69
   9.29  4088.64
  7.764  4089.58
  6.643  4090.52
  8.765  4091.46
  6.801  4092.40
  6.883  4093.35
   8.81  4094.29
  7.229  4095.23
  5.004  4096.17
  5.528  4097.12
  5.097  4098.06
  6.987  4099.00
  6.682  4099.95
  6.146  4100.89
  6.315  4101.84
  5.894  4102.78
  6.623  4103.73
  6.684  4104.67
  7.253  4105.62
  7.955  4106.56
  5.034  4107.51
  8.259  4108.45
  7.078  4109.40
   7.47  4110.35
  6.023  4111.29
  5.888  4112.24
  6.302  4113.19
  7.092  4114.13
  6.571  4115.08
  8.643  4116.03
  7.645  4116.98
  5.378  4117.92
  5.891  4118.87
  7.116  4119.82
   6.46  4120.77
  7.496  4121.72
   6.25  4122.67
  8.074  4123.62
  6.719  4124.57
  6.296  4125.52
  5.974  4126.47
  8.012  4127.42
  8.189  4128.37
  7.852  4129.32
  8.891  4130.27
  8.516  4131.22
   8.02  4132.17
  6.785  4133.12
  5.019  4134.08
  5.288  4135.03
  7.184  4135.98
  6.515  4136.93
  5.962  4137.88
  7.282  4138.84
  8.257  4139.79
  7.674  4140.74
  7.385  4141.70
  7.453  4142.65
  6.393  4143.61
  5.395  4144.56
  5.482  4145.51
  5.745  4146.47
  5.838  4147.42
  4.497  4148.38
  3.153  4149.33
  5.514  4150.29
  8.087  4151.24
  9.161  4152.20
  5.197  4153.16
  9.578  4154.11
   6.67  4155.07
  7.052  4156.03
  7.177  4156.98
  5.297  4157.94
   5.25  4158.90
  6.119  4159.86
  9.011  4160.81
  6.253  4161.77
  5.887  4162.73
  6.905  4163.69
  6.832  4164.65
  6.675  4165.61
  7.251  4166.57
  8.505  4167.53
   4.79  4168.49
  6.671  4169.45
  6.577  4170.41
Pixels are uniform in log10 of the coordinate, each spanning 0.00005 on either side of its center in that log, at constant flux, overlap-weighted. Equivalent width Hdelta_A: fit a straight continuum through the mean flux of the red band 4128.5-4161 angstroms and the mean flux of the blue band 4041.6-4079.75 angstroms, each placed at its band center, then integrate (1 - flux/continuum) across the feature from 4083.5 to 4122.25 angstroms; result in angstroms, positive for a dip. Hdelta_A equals -2.9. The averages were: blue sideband 6.38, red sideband 6.72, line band 7.03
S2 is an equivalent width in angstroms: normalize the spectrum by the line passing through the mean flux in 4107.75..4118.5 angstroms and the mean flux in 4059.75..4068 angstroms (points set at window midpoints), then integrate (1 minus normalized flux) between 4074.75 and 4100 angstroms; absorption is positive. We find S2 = -3.0 angstroms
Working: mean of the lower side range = 5.76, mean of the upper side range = 6.89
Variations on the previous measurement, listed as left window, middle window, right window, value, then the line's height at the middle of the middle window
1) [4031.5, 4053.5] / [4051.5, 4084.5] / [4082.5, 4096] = 4.5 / 7.28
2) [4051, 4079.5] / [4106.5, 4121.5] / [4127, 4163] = -0.5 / 6.57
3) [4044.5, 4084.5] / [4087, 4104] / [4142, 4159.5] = -1.7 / 6.41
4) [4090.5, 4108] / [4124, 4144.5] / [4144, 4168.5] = -1.7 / 6.54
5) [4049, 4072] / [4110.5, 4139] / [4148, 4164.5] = -1.9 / 6.48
